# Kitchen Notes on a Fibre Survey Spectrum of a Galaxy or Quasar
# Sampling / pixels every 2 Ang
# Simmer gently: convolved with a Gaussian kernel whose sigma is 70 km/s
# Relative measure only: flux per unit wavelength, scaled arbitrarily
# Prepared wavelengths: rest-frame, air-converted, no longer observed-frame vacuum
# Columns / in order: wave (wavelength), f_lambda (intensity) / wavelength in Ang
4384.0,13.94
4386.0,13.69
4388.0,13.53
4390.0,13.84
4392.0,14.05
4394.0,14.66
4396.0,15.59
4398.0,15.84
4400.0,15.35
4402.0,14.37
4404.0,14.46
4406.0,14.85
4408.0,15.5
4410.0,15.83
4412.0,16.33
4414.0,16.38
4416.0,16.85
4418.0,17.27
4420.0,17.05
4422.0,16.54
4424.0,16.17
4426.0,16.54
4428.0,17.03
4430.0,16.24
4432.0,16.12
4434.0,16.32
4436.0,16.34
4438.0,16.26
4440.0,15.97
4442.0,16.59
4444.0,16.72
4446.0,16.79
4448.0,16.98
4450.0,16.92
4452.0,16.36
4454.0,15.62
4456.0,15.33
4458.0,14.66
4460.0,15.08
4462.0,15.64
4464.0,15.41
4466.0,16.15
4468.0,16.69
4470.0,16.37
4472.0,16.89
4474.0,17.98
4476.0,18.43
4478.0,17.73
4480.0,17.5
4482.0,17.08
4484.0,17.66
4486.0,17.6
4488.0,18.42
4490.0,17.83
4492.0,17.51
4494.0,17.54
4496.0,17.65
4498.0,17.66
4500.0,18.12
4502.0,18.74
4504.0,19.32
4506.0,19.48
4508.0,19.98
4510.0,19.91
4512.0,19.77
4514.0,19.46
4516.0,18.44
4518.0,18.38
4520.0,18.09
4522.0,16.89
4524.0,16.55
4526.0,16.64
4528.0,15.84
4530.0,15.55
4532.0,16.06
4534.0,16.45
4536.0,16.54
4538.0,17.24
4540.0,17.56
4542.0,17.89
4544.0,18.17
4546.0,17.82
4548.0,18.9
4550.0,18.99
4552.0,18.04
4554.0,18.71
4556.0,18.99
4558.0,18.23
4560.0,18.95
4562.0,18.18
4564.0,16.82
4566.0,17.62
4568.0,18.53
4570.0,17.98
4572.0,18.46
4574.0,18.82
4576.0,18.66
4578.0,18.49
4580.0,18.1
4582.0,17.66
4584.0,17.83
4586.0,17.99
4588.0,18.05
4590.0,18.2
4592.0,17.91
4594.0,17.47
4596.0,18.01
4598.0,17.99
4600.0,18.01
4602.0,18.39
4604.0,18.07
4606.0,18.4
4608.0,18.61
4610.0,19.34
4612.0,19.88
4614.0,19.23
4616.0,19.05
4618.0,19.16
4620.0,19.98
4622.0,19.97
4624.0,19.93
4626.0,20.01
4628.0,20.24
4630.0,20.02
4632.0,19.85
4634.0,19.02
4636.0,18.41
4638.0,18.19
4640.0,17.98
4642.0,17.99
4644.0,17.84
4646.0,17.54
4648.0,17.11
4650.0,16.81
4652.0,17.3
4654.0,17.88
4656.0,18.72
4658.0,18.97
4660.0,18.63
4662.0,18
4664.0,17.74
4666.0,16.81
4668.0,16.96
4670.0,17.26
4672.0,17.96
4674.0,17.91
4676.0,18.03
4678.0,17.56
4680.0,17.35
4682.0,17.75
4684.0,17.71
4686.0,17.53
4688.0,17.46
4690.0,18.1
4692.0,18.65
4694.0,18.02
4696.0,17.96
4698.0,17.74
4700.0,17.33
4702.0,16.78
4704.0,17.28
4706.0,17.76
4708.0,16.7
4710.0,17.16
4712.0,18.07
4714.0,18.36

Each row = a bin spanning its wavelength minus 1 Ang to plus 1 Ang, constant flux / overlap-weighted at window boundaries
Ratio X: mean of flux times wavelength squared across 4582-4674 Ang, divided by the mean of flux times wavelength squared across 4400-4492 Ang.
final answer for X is 1.21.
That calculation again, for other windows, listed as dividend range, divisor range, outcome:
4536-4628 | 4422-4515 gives 1.13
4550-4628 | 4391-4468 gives 1.25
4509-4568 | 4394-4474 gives 1.16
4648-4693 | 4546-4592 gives 1.02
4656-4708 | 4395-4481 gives 1.21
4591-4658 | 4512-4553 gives 1.11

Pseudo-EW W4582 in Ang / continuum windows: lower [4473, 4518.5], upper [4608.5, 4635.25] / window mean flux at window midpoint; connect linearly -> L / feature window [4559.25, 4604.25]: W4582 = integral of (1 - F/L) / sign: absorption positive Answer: 2.7 Ang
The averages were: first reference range 18.4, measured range 18.1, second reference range 19.6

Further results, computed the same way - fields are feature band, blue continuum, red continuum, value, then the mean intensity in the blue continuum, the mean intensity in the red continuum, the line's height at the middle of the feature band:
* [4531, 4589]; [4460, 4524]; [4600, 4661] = 0.89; 17.8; 18.7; 18.3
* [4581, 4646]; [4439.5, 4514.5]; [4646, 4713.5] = -4.16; 17.4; 17.7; 17.6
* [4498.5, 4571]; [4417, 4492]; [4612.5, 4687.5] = -2.80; 16.7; 18.3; 17.4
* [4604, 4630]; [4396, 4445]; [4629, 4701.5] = -2.77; 16.1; 17.9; 17.6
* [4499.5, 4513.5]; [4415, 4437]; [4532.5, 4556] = -1.55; 16.6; 17.9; 17.5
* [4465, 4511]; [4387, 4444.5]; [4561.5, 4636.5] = -2.69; 15.8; 18.6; 16.9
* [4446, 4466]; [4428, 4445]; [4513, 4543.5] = 0.83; 16.4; 17.2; 16.5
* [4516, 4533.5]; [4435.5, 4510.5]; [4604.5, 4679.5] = 0.73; 17.2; 18.5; 17.6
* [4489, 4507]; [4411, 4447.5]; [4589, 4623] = -0.86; 16.5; 18.7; 17.4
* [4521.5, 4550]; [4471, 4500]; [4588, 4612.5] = 1.41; 17.7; 18.3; 18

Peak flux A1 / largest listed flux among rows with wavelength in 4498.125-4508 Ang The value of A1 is 19.98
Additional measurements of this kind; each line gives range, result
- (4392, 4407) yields 15.84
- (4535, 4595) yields 18.99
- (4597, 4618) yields 19.88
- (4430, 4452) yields 16.98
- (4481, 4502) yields 18.74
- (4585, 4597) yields 18.2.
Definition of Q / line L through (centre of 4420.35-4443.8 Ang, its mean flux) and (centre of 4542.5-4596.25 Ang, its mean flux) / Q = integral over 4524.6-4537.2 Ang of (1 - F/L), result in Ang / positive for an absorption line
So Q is 1.1 Ang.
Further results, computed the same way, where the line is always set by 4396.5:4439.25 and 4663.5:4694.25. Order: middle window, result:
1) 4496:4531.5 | -3.13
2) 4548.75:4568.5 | -1.61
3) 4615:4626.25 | -1.53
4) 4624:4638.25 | -1.74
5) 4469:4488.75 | -1.33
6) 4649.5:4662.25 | -0.41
